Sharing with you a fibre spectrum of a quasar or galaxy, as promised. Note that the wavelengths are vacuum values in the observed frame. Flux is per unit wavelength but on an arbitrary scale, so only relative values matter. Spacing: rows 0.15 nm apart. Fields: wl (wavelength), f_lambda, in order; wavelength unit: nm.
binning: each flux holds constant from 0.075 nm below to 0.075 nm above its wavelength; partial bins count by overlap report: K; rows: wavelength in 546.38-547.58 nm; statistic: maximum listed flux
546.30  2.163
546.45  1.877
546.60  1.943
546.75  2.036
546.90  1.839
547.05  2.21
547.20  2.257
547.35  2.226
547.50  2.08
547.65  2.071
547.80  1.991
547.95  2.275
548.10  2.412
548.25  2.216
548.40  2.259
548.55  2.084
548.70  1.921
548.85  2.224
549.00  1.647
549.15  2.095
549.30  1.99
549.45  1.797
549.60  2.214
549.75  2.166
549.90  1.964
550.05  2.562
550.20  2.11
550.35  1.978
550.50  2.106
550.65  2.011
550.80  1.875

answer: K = 2.257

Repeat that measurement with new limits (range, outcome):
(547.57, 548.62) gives 2.412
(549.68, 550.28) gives 2.562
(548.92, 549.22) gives 2.095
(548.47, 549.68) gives 2.224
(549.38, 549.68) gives 2.214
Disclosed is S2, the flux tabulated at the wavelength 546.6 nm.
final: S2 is 1.943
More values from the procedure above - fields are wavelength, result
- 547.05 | 2.21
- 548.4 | 2.259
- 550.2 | 2.11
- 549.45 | 1.797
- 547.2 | 2.257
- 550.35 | 1.978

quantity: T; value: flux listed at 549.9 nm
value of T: 1.964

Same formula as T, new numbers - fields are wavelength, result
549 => 1.647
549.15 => 2.095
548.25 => 2.216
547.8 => 1.991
